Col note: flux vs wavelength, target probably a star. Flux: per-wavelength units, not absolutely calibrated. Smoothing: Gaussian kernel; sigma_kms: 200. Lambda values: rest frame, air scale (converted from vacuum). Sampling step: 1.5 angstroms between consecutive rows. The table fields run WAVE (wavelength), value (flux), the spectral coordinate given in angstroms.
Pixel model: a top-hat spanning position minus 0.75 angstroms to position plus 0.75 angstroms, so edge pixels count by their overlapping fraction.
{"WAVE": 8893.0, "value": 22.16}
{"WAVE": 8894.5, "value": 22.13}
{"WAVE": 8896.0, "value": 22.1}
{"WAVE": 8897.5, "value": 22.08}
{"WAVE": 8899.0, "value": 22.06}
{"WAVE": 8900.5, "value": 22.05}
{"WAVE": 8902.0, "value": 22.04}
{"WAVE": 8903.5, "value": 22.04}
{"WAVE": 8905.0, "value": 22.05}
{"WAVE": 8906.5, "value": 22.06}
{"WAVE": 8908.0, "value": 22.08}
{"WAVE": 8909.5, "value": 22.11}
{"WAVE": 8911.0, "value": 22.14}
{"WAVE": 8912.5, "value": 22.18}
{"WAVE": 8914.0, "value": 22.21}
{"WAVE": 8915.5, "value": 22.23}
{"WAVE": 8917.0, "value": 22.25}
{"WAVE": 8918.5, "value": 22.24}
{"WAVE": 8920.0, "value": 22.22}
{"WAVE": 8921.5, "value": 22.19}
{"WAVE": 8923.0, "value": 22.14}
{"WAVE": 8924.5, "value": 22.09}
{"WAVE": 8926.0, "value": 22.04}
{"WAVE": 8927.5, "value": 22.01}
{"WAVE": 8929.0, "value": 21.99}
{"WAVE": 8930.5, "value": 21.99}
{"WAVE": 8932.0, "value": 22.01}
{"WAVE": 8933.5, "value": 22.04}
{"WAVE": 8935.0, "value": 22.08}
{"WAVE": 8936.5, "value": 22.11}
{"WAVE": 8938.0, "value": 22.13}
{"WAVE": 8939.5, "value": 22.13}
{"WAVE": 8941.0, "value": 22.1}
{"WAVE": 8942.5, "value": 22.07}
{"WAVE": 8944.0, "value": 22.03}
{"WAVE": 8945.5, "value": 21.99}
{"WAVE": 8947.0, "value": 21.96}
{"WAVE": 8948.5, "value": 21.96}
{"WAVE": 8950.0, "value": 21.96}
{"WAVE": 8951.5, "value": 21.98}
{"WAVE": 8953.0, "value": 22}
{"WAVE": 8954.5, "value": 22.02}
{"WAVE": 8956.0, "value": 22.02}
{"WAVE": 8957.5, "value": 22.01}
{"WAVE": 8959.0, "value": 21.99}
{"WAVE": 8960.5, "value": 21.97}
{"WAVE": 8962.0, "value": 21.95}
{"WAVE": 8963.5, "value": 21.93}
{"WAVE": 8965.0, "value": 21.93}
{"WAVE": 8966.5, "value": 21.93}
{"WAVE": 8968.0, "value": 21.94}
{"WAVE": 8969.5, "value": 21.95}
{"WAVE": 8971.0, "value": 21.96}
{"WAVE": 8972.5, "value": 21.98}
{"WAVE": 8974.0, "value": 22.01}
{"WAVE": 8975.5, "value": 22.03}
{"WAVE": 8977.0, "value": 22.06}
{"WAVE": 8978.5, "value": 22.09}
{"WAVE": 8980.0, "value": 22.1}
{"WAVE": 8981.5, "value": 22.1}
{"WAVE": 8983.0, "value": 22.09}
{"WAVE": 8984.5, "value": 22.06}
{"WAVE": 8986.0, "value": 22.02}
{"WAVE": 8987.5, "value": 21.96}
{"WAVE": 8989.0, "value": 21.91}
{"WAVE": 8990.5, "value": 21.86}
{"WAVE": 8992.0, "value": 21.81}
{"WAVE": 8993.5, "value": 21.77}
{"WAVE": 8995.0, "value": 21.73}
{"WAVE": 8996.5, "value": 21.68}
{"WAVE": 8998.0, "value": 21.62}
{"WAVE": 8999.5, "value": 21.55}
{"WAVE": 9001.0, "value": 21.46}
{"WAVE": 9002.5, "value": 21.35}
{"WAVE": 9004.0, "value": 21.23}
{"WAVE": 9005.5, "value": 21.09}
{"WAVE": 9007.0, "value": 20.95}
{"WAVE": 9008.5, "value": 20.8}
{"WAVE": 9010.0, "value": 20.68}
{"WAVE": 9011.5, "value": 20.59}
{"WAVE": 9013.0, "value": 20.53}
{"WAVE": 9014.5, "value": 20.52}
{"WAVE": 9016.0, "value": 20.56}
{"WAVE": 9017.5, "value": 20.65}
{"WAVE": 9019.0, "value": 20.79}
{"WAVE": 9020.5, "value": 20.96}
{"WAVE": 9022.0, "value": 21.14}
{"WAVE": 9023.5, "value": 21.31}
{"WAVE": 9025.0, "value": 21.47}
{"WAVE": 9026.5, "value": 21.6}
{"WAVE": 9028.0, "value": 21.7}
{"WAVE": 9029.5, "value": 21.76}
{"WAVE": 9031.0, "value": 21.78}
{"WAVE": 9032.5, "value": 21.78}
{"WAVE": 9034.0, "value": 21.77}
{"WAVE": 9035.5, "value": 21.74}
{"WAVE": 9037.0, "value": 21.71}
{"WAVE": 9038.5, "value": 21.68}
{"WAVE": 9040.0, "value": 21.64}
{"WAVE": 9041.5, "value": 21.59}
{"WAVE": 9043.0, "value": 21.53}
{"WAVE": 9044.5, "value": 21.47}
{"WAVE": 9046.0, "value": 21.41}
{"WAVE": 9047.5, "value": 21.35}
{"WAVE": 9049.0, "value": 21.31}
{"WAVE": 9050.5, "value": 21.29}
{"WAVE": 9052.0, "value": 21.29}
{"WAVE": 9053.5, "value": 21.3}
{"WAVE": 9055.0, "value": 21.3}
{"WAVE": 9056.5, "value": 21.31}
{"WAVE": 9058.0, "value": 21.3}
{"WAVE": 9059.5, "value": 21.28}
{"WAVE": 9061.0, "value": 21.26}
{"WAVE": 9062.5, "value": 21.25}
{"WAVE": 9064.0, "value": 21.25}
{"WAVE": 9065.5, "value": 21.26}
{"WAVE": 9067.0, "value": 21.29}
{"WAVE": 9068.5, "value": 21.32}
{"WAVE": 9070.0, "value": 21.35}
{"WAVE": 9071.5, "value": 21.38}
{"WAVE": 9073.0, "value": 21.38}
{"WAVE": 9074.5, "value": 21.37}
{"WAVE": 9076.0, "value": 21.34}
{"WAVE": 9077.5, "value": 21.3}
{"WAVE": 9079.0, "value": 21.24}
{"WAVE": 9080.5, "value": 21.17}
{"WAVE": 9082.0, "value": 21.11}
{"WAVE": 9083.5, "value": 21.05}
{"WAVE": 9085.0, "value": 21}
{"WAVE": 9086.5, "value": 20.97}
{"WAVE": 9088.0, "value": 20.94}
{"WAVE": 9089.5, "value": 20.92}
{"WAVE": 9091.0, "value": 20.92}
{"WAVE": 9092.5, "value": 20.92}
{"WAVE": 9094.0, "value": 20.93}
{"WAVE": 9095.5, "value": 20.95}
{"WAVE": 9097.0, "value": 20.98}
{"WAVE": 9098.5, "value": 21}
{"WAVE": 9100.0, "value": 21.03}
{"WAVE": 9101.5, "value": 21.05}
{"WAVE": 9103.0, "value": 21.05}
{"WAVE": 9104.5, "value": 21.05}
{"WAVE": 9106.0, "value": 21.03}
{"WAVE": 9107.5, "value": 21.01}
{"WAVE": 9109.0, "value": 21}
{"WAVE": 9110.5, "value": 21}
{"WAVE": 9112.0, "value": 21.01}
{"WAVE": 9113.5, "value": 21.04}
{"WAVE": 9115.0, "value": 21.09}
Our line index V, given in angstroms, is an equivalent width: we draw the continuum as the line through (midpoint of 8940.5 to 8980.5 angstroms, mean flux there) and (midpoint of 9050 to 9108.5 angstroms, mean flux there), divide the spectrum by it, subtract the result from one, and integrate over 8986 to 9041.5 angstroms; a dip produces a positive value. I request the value 0.6 angstroms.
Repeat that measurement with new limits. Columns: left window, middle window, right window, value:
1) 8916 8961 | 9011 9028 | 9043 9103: 0.5 angstroms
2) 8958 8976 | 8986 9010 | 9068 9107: 0.3 angstroms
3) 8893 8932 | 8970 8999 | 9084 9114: -0.3 angstroms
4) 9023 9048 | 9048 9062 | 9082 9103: 0.1 angstroms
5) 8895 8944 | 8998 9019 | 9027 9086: 0.7 angstroms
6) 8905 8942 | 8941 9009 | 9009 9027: -1.3 angstroms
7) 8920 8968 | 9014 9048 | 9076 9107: 0.1 angstroms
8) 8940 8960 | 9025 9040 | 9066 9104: -0.2 angstroms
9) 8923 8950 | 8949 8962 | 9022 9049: 0.0 angstroms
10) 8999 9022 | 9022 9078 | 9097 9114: -1.3 angstroms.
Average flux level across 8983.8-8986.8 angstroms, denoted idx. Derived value 22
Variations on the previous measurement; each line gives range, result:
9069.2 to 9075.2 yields 21.4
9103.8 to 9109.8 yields 21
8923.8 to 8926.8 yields 22.1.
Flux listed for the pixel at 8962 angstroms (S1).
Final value 21.95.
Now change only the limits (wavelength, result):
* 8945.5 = 21.99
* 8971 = 21.96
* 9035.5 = 21.74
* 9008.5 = 20.8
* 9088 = 20.94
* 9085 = 21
